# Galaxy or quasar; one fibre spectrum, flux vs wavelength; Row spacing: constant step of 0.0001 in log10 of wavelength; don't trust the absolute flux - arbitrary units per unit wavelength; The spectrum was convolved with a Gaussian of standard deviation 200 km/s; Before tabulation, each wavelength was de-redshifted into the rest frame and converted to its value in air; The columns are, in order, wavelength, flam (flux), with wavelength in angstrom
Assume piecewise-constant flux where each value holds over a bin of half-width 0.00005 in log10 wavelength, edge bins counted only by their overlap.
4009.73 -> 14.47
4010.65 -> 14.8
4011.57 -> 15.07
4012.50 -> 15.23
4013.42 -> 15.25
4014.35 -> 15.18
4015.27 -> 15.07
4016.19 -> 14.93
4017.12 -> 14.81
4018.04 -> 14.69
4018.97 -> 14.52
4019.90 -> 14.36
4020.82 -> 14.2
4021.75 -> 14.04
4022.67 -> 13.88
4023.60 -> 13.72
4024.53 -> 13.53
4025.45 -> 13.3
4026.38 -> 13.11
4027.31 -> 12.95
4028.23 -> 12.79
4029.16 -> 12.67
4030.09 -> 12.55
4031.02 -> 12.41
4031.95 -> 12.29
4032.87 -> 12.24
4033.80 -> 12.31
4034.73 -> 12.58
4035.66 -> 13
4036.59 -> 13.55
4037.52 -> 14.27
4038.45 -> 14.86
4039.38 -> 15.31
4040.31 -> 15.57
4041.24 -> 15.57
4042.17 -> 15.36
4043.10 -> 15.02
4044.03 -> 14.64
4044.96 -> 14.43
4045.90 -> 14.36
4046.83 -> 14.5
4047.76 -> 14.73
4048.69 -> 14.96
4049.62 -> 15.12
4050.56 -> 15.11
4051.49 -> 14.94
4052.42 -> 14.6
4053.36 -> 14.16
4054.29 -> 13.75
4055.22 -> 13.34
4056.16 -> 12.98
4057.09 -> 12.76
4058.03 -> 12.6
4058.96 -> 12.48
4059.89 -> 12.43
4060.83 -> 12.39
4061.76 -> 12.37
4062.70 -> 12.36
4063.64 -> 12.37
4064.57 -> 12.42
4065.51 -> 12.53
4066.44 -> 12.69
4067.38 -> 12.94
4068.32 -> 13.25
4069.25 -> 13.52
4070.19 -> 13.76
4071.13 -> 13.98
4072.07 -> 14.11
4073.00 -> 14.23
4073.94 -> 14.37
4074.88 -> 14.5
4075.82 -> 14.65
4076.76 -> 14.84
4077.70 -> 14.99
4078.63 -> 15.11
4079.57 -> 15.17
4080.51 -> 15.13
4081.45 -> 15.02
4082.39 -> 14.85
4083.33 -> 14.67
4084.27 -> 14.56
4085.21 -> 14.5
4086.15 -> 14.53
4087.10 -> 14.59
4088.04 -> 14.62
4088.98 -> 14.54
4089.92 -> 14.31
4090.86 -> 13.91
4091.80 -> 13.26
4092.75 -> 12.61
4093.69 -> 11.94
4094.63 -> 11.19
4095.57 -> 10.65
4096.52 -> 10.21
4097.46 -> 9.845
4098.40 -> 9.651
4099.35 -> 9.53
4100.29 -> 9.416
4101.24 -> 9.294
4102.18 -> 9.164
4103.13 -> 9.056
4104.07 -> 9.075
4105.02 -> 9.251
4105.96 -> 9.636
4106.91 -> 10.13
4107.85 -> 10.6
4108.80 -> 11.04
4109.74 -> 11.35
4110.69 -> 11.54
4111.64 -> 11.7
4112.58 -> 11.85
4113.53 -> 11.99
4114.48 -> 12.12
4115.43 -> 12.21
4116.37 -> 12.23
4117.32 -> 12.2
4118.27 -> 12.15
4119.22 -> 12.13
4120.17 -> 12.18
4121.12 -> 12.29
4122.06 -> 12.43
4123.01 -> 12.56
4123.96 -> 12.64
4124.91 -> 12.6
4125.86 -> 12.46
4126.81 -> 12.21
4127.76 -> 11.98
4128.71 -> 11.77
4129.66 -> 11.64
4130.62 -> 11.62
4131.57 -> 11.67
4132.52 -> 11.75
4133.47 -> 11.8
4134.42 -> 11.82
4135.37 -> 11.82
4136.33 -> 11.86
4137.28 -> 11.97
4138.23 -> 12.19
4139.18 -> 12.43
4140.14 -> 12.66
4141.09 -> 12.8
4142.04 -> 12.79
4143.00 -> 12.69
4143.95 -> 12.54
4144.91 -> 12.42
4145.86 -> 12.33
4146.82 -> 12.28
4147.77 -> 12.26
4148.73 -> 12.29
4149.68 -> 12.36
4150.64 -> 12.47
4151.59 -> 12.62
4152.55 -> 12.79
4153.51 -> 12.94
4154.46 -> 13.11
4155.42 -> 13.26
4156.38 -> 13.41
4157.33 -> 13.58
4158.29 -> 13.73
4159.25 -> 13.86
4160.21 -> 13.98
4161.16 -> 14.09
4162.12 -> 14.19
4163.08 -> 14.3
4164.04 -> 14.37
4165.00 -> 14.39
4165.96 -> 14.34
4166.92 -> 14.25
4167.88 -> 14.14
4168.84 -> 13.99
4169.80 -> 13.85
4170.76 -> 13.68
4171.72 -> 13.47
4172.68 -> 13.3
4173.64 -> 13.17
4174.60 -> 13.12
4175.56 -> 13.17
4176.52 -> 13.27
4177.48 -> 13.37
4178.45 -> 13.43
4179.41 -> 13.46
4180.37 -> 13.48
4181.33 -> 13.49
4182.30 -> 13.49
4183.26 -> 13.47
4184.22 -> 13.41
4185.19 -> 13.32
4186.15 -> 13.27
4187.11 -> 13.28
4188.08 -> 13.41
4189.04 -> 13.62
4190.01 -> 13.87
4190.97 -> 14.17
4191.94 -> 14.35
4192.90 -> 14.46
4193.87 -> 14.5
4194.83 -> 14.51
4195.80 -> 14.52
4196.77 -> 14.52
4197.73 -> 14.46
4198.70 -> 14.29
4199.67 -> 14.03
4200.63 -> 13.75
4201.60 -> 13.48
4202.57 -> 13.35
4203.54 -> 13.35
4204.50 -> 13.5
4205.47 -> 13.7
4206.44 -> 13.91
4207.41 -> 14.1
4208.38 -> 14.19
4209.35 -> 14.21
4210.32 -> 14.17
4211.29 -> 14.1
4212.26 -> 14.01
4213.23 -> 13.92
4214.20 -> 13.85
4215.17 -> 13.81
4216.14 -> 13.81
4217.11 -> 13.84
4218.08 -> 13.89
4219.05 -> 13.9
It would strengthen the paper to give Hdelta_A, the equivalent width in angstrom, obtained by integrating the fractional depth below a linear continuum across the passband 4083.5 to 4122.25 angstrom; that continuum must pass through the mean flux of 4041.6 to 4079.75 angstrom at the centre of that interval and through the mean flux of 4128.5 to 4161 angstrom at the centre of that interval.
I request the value 4.4 angstrom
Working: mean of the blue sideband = 13.9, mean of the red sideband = 12.5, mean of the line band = 11.7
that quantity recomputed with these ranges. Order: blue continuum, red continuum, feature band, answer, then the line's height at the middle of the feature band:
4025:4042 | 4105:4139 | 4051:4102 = -2.2 angstrom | 12.6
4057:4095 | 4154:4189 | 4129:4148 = 2.1 angstrom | 13.7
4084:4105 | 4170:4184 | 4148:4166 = -0.6 angstrom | 13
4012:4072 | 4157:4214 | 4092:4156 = 9.8 angstrom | 13.8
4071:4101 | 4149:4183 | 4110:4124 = 1.4 angstrom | 13.4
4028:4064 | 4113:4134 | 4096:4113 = 3.2 angstrom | 12.5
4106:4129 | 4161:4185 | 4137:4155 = 0.4 angstrom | 12.8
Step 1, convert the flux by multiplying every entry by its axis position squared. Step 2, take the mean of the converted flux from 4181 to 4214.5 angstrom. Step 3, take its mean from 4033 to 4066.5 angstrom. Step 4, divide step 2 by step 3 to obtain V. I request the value 1.1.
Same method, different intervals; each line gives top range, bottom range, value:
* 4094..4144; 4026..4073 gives 0.87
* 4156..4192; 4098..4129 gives 1.25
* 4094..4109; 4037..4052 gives 0.68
